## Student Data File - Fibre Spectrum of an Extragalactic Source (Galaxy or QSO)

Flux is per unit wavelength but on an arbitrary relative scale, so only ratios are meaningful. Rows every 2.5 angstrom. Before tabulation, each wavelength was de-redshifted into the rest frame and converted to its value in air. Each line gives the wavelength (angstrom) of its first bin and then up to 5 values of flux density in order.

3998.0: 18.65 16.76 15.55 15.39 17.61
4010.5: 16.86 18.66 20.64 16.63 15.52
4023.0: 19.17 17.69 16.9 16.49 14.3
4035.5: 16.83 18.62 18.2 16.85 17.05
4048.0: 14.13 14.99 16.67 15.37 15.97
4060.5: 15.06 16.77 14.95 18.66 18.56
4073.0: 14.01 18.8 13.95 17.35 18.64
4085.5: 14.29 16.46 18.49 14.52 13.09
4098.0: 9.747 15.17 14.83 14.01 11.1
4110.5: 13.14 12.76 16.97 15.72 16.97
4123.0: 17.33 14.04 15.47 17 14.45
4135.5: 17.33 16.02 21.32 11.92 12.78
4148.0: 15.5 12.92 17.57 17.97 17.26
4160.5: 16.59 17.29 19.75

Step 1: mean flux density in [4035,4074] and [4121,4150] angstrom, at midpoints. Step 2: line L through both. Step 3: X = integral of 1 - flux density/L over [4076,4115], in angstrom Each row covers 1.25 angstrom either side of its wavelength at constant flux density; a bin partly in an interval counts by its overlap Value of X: 3.5 angstrom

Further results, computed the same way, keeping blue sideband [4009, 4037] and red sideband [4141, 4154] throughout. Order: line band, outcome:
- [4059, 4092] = -1.05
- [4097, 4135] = 1.25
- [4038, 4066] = 0.80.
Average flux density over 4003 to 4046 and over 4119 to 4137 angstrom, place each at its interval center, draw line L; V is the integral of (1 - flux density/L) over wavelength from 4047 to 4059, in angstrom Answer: 1.0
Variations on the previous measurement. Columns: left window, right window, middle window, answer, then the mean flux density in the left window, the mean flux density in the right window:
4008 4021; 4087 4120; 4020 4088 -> -1.2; 17.8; 14.4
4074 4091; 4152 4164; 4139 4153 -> 1.7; 16.7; 17.3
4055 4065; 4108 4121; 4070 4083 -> -1.0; 15.8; 14.6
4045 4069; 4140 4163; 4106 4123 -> 1.3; 15.9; 15.9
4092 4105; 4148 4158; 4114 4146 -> -2.0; 13.5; 16.2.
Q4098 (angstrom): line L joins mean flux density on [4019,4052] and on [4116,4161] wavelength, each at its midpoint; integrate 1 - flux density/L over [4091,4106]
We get 2.3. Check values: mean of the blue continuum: 16.7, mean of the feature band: 13.8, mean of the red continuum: 16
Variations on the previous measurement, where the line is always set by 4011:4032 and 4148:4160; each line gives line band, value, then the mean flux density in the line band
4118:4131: 0.4 angstrom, 16.1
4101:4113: 2.5 angstrom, 13.3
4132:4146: 0.6 angstrom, 15.8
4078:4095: 0.7 angstrom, 16.3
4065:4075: 0.2 angstrom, 16.8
